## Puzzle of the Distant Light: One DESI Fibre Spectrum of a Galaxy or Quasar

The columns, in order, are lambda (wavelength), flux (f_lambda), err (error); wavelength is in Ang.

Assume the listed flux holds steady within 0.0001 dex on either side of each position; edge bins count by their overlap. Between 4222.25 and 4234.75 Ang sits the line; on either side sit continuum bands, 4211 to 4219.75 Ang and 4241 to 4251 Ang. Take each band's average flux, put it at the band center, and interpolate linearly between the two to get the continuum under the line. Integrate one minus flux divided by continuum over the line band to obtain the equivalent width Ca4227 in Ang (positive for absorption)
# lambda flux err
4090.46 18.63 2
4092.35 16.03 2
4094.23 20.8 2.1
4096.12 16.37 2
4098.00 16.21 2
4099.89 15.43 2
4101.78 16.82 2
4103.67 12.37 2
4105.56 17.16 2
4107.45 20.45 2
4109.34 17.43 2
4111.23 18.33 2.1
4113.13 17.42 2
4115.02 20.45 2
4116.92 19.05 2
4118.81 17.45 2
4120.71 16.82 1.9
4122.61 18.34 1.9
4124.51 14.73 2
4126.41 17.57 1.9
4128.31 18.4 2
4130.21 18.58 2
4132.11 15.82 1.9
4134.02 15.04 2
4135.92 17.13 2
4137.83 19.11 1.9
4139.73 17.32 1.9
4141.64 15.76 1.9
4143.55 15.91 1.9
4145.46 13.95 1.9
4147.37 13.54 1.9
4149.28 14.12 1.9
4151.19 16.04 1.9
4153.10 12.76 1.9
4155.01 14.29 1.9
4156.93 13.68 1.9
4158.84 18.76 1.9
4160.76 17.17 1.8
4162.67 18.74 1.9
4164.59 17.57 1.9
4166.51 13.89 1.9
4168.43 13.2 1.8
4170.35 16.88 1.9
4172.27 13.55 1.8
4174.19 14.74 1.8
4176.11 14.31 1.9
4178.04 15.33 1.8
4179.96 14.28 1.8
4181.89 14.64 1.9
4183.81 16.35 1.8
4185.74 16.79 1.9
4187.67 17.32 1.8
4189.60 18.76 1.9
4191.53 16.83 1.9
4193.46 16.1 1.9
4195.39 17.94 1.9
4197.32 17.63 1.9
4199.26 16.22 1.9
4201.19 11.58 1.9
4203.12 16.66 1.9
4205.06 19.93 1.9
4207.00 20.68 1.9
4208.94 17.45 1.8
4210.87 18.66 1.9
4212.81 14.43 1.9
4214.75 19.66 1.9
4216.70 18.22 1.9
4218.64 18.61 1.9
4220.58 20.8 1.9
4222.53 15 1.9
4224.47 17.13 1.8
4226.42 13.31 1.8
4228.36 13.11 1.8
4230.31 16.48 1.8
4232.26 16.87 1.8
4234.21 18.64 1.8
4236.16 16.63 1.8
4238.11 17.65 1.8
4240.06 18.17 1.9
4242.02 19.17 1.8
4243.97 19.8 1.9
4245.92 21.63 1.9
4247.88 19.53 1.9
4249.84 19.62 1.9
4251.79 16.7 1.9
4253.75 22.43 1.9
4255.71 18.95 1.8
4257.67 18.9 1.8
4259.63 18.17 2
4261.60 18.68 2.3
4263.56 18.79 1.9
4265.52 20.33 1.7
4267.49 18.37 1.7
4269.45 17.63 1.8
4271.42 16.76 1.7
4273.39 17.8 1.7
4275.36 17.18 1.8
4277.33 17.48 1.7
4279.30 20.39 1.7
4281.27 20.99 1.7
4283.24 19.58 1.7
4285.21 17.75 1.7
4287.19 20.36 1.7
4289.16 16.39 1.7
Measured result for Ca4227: 2.00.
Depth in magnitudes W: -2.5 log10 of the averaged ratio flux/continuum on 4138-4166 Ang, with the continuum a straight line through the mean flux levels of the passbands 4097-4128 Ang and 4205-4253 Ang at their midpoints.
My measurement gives 0.11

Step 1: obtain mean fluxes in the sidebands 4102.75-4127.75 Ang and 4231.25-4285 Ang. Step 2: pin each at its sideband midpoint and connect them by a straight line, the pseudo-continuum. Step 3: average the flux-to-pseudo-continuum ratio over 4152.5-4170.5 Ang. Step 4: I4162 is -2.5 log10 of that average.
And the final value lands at 0.14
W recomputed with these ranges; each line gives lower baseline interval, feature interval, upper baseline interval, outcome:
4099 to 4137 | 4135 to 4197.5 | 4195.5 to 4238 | 0.085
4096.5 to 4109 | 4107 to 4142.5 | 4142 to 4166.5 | -0.100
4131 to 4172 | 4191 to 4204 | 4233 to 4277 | 0.059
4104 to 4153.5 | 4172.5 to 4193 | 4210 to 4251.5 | 0.097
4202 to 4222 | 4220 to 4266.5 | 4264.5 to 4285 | 0.020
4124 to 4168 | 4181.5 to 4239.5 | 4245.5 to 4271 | 0.047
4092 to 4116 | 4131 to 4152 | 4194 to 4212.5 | 0.100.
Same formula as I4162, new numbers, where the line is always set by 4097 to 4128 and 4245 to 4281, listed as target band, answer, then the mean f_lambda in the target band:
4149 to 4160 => 0.18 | 15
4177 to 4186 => 0.17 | 15.4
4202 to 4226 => 0.02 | 17.9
